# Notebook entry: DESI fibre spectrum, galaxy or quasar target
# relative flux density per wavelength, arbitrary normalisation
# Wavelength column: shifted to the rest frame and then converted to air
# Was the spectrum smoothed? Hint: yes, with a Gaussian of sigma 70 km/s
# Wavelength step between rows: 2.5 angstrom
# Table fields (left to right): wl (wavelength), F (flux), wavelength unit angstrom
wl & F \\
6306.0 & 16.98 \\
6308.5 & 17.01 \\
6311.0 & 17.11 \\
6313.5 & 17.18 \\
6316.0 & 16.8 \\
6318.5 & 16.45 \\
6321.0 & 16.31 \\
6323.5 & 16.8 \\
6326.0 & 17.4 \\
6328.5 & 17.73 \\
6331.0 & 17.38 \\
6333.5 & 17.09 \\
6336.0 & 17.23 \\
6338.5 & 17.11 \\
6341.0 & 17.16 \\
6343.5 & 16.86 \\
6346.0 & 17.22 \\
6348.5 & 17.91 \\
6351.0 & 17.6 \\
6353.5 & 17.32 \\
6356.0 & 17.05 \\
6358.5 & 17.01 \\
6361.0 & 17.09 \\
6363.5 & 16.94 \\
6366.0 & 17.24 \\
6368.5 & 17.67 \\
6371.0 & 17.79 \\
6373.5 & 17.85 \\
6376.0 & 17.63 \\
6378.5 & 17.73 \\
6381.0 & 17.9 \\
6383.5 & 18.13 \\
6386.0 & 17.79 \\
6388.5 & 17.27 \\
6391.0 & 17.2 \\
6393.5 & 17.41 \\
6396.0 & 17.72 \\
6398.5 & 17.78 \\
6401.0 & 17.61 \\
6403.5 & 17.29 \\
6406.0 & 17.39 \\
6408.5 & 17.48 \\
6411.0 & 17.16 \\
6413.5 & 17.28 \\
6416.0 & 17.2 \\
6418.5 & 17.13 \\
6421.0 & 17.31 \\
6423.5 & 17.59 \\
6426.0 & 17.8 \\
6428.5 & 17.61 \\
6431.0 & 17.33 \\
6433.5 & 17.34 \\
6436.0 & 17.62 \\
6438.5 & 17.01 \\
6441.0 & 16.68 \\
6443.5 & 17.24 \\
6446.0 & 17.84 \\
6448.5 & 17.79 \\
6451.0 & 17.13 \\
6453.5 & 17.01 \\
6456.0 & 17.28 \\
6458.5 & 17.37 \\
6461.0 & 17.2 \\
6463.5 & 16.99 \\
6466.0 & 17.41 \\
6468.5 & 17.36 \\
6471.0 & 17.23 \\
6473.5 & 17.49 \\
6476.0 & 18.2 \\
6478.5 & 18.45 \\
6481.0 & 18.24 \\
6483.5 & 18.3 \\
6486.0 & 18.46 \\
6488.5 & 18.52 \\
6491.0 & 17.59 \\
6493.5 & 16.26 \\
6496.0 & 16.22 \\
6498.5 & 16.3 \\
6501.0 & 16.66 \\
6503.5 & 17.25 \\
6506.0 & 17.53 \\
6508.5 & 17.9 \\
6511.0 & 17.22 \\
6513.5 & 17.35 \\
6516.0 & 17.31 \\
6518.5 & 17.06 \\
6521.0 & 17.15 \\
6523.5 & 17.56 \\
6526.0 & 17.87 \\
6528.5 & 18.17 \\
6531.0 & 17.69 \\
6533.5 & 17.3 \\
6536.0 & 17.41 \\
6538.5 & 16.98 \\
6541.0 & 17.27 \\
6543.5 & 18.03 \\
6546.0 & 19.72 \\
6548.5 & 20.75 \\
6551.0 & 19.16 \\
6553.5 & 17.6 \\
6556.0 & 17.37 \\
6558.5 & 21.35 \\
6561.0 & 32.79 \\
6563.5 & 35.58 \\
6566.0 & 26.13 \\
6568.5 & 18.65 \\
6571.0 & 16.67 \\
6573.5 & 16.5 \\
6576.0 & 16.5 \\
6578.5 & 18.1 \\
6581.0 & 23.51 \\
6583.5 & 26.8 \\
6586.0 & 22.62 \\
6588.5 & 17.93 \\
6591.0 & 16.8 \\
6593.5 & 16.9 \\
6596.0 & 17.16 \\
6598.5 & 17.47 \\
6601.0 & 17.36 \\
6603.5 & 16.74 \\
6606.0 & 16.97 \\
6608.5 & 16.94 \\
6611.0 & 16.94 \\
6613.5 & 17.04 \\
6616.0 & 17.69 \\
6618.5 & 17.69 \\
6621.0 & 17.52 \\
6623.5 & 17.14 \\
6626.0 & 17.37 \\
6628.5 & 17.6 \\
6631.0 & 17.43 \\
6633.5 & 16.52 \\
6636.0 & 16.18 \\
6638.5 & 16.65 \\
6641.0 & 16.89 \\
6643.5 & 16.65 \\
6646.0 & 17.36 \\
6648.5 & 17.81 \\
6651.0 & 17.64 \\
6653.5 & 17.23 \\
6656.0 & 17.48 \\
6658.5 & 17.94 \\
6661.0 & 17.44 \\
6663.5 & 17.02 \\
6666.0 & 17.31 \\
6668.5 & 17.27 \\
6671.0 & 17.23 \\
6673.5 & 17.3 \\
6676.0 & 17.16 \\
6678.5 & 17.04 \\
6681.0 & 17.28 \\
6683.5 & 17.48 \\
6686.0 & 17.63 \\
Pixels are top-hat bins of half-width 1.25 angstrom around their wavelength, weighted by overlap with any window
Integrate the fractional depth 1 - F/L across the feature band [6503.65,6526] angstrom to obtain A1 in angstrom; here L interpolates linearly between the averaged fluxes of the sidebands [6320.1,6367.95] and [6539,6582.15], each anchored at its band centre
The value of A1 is 3.0 angstrom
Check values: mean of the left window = 17.2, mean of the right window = 20.8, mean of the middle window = 17.4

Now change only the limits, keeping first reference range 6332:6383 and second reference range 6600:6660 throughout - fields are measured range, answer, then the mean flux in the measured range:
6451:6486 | -0.6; 17.6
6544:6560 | -2.1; 19.5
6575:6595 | -3.1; 19.9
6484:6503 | 0.1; 17.2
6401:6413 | 0.0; 17.4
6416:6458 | -0.1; 17.4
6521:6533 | -0.3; 17.7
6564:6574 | -2.1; 20.9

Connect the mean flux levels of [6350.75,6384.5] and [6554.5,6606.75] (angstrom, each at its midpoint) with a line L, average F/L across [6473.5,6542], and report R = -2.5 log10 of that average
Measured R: 0.12 mag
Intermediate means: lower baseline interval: 17.5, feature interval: 17.5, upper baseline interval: 20.5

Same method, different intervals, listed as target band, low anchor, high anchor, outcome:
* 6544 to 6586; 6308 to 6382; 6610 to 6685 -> -0.25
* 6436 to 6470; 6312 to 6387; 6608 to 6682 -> 0.00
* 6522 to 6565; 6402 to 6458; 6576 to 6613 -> -0.11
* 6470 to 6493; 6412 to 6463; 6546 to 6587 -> 0.05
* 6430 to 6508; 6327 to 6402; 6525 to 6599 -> 0.08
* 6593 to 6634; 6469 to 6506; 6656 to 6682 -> 0.01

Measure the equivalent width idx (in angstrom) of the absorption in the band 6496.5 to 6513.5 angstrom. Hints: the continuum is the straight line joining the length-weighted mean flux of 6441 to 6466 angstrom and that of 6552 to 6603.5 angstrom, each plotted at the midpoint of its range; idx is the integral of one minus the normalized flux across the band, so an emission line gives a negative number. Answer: 1.4 angstrom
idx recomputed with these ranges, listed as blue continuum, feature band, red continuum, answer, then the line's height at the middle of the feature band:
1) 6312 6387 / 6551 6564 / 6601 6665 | -4.94 angstrom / 17.2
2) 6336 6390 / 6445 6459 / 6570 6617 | 0.28 angstrom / 17.8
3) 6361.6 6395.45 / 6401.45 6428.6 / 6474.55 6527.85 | 0.26 angstrom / 17.6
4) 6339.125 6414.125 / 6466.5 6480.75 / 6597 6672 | -0.33 angstrom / 17.4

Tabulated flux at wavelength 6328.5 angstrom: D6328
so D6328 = 17.73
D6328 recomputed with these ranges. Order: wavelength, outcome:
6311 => 17.11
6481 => 18.24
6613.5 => 17.04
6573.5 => 16.5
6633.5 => 16.52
